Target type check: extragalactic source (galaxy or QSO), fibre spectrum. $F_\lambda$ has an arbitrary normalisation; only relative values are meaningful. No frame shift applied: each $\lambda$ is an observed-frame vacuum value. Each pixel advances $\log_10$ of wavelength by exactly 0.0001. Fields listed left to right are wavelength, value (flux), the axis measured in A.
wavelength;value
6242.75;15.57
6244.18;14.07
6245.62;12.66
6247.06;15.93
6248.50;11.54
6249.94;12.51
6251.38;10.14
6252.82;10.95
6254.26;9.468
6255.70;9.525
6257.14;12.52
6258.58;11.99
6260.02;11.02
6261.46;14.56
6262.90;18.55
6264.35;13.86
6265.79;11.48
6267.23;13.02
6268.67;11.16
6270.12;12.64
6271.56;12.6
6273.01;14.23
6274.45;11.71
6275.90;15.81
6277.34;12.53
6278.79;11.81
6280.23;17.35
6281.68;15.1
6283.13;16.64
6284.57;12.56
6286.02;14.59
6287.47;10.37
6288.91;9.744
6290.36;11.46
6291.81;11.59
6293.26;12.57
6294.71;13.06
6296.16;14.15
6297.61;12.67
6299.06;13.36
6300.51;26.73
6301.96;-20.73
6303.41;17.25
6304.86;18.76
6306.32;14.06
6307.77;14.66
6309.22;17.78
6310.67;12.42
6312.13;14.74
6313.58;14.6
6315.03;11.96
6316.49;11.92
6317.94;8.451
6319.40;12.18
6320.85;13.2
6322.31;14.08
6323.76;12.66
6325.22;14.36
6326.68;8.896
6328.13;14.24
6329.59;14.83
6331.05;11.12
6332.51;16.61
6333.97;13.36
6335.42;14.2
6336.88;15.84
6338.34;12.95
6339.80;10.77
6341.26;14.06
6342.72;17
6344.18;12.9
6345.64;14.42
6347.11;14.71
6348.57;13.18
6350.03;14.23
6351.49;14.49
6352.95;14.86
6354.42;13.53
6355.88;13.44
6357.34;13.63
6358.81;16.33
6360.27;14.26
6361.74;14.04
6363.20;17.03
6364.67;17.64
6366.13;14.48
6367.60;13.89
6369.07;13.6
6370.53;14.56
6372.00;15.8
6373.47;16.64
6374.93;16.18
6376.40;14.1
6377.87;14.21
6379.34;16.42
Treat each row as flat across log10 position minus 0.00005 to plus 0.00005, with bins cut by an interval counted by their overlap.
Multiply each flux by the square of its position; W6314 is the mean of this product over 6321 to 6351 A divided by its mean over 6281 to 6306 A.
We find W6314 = 1.12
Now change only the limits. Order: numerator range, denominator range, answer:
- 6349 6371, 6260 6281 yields 1.11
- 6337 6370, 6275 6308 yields 1.14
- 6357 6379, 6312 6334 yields 1.19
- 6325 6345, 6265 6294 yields 1.07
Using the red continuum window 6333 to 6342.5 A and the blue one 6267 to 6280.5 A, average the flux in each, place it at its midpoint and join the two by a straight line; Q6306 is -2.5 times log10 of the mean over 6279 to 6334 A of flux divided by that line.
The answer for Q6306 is 0.04 mag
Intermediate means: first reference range 13.2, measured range 13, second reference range 13.8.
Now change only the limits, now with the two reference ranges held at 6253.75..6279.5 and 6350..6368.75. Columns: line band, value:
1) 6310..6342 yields 0.076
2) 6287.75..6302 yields 0.118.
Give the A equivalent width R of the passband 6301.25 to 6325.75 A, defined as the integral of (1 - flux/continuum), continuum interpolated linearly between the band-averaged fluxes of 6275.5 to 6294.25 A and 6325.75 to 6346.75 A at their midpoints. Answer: 2.9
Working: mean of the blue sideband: 13.2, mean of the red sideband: 13.7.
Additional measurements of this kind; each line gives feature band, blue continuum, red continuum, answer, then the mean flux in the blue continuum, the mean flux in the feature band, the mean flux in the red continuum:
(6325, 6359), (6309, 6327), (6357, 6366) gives 1.0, 12.8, 13.9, 15.5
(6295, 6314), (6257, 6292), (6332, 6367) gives 0.9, 13.2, 13.1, 14.5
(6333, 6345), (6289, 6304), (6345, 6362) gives -0.4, 11.1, 14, 14.3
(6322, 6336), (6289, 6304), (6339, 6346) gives -0.4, 11.1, 13.4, 13.8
